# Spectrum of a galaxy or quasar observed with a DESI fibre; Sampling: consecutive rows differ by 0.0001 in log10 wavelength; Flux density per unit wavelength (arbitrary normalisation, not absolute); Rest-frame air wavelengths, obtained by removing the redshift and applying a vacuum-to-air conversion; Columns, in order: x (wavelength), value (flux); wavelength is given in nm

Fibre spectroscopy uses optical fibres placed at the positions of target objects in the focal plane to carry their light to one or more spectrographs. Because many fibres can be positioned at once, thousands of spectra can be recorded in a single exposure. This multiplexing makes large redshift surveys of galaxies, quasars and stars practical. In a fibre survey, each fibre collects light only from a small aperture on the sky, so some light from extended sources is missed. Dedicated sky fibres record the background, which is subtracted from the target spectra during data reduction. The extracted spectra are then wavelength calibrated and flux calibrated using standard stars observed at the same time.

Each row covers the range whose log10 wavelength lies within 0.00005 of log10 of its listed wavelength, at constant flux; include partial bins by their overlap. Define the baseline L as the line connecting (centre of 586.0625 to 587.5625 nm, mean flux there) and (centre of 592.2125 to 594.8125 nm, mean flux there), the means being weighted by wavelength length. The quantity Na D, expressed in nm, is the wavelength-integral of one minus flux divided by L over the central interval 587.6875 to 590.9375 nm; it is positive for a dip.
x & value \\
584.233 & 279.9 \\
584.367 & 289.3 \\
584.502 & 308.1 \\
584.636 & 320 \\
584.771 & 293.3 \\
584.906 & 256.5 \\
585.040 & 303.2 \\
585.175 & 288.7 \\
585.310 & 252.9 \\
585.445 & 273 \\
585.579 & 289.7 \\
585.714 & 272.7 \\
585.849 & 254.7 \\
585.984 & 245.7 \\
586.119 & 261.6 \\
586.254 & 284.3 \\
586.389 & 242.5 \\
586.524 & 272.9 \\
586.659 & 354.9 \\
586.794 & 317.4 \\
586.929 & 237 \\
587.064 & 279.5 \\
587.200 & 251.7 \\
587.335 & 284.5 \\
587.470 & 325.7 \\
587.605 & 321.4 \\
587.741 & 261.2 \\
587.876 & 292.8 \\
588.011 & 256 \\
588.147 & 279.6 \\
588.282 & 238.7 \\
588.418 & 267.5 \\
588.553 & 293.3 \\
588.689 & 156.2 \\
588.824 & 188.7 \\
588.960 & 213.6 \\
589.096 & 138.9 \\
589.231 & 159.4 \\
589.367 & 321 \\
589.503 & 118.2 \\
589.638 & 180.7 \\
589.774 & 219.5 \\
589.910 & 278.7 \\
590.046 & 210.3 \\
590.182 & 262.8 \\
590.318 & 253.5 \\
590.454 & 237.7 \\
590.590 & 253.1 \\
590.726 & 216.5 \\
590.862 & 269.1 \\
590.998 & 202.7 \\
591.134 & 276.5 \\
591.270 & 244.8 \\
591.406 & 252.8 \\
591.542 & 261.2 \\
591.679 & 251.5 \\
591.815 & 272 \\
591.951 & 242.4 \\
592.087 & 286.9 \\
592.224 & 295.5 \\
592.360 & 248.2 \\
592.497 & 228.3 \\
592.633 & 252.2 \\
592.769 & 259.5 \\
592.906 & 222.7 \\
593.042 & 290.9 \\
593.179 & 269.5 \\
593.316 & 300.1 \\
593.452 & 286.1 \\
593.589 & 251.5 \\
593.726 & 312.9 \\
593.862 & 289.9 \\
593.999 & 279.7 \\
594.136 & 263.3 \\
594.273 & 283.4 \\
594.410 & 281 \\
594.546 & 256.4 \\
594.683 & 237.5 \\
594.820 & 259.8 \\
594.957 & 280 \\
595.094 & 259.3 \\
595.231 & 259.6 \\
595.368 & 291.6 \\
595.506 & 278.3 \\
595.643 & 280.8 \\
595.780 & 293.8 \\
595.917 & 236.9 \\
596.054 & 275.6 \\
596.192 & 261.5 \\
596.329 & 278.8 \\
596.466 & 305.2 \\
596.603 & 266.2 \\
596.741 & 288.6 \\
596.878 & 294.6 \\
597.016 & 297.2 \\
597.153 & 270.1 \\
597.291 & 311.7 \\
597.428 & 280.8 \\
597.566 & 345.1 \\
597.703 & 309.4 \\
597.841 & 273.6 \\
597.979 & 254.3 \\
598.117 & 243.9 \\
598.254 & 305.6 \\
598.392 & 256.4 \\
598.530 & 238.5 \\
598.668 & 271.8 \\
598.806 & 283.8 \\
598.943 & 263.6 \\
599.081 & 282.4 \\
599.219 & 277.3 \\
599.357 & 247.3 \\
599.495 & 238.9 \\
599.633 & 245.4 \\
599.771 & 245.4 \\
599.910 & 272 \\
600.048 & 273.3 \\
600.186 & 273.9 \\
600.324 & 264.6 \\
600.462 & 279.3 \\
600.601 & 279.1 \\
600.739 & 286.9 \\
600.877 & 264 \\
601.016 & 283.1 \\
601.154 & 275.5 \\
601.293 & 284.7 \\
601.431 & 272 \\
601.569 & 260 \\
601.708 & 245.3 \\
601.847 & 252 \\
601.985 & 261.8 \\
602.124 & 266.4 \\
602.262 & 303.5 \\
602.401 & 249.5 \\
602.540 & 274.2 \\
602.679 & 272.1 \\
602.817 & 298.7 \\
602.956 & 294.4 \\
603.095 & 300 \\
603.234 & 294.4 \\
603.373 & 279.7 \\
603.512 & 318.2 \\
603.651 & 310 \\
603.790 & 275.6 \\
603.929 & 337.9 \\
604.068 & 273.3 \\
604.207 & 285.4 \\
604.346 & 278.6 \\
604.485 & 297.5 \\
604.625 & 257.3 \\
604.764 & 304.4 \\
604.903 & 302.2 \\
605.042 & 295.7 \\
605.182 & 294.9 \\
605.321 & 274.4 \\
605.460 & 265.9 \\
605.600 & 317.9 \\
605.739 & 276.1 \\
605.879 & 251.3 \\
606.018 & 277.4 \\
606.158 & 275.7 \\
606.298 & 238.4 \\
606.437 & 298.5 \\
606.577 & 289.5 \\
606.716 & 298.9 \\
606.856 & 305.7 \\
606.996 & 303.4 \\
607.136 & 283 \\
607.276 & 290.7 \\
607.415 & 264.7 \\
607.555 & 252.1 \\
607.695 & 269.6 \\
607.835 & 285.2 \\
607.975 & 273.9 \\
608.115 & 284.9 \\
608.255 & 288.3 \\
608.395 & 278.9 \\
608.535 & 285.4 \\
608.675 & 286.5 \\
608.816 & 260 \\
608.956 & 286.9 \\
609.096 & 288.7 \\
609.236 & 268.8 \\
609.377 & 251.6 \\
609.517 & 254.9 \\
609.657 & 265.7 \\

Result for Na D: 0.54 nm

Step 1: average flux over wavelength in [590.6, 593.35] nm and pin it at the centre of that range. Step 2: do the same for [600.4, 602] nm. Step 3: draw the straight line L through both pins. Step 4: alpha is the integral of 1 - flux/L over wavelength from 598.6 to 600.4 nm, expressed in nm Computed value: 0.02 nm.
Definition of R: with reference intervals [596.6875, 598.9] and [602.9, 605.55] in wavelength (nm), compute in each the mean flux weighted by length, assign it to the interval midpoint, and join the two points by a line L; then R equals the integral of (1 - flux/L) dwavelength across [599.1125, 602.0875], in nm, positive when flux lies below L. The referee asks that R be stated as 0.21 nm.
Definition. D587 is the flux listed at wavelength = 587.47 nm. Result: 325.7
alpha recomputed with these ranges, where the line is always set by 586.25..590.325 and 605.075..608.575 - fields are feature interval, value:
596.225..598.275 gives -0.17 nm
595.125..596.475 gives -0.06 nm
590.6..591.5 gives 0.03 nm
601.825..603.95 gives -0.09 nm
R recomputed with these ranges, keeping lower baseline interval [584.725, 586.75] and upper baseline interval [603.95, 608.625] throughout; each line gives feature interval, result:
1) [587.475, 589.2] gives 0.211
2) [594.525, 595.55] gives 0.052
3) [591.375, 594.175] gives 0.112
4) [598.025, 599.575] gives 0.091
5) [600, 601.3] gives 0.024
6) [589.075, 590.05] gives 0.252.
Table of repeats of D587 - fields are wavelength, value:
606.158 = 275.7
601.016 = 283.1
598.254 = 305.6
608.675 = 286.5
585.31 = 252.9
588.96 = 213.6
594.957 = 280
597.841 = 273.6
